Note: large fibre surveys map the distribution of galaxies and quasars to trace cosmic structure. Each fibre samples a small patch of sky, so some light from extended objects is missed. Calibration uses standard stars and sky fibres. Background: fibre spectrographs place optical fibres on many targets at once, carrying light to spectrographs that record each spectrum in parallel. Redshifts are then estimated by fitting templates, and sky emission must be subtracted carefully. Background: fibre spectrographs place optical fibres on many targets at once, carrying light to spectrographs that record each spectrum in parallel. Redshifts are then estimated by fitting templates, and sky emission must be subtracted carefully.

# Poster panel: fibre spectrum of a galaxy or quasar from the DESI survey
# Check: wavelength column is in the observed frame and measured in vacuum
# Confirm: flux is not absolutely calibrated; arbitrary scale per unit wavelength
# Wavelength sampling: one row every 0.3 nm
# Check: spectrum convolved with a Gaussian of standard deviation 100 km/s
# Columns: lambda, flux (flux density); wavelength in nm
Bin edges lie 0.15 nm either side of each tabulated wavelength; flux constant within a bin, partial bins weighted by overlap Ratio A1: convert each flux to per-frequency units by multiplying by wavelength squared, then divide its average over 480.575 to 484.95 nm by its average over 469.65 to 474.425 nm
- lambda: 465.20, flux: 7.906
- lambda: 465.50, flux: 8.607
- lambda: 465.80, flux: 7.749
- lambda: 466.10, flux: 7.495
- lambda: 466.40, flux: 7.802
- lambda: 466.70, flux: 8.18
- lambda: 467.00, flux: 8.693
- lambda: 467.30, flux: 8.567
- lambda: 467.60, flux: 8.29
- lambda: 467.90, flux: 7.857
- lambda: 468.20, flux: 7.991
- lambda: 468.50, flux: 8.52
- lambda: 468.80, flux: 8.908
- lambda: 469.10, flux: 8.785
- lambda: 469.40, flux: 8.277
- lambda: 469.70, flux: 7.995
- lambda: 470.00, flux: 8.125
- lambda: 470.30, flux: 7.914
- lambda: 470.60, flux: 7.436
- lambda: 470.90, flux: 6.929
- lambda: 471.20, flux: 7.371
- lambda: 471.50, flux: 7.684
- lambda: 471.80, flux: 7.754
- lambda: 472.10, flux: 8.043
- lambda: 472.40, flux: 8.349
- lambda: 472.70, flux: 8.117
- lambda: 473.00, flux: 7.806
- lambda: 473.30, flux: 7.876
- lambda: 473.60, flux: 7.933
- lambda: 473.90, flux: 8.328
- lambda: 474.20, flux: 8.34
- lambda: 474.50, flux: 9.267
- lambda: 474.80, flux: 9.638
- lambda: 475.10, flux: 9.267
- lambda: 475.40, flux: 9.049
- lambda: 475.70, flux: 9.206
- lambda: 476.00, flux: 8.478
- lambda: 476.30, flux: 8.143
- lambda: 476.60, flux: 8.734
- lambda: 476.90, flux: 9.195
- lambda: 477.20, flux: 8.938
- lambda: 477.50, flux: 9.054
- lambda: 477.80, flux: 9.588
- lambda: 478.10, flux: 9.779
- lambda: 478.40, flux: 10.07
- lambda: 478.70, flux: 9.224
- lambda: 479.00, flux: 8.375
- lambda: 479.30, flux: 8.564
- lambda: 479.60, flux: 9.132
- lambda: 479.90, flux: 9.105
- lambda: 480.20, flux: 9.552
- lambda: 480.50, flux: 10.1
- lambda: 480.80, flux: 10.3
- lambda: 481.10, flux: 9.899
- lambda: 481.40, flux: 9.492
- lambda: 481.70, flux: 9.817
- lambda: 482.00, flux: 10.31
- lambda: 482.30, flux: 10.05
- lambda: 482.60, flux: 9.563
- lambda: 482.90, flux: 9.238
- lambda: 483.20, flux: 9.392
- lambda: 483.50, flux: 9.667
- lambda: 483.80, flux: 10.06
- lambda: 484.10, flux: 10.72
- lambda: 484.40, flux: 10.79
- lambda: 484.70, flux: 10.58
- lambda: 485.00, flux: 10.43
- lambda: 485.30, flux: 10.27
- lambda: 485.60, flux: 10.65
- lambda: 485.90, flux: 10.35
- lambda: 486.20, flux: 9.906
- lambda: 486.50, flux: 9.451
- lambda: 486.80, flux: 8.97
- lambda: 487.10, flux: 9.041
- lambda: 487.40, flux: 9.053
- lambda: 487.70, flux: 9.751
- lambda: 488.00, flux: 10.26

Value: 1.3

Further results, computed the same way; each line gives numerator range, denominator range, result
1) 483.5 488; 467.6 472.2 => 1.34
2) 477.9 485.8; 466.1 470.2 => 1.26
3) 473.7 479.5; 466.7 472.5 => 1.15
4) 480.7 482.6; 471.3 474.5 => 1.28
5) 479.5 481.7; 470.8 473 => 1.29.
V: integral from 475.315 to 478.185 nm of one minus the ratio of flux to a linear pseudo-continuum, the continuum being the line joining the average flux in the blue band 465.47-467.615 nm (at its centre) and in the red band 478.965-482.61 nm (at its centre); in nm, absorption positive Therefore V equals 0.06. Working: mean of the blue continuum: 8.14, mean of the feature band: 9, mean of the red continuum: 9.6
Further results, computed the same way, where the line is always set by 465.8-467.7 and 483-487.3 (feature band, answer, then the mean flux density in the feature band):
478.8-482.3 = 0.002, 9.53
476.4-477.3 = 0.024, 8.91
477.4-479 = -0.027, 9.45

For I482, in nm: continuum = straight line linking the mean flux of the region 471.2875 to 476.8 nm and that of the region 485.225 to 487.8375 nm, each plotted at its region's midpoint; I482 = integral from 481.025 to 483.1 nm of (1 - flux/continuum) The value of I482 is -0.11 nm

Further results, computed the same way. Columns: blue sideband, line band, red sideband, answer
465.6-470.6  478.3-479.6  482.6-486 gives 0.07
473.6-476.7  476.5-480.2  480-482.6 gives 0.08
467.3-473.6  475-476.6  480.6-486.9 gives 0.00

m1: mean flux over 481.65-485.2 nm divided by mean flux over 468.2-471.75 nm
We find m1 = 1.26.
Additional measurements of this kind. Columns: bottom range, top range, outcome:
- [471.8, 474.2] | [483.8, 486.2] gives 1.30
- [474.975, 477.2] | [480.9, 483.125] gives 1.10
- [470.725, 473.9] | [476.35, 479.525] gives 1.17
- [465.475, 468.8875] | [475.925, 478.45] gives 1.11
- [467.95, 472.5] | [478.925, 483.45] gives 1.19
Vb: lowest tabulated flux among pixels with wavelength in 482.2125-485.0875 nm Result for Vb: 9.238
